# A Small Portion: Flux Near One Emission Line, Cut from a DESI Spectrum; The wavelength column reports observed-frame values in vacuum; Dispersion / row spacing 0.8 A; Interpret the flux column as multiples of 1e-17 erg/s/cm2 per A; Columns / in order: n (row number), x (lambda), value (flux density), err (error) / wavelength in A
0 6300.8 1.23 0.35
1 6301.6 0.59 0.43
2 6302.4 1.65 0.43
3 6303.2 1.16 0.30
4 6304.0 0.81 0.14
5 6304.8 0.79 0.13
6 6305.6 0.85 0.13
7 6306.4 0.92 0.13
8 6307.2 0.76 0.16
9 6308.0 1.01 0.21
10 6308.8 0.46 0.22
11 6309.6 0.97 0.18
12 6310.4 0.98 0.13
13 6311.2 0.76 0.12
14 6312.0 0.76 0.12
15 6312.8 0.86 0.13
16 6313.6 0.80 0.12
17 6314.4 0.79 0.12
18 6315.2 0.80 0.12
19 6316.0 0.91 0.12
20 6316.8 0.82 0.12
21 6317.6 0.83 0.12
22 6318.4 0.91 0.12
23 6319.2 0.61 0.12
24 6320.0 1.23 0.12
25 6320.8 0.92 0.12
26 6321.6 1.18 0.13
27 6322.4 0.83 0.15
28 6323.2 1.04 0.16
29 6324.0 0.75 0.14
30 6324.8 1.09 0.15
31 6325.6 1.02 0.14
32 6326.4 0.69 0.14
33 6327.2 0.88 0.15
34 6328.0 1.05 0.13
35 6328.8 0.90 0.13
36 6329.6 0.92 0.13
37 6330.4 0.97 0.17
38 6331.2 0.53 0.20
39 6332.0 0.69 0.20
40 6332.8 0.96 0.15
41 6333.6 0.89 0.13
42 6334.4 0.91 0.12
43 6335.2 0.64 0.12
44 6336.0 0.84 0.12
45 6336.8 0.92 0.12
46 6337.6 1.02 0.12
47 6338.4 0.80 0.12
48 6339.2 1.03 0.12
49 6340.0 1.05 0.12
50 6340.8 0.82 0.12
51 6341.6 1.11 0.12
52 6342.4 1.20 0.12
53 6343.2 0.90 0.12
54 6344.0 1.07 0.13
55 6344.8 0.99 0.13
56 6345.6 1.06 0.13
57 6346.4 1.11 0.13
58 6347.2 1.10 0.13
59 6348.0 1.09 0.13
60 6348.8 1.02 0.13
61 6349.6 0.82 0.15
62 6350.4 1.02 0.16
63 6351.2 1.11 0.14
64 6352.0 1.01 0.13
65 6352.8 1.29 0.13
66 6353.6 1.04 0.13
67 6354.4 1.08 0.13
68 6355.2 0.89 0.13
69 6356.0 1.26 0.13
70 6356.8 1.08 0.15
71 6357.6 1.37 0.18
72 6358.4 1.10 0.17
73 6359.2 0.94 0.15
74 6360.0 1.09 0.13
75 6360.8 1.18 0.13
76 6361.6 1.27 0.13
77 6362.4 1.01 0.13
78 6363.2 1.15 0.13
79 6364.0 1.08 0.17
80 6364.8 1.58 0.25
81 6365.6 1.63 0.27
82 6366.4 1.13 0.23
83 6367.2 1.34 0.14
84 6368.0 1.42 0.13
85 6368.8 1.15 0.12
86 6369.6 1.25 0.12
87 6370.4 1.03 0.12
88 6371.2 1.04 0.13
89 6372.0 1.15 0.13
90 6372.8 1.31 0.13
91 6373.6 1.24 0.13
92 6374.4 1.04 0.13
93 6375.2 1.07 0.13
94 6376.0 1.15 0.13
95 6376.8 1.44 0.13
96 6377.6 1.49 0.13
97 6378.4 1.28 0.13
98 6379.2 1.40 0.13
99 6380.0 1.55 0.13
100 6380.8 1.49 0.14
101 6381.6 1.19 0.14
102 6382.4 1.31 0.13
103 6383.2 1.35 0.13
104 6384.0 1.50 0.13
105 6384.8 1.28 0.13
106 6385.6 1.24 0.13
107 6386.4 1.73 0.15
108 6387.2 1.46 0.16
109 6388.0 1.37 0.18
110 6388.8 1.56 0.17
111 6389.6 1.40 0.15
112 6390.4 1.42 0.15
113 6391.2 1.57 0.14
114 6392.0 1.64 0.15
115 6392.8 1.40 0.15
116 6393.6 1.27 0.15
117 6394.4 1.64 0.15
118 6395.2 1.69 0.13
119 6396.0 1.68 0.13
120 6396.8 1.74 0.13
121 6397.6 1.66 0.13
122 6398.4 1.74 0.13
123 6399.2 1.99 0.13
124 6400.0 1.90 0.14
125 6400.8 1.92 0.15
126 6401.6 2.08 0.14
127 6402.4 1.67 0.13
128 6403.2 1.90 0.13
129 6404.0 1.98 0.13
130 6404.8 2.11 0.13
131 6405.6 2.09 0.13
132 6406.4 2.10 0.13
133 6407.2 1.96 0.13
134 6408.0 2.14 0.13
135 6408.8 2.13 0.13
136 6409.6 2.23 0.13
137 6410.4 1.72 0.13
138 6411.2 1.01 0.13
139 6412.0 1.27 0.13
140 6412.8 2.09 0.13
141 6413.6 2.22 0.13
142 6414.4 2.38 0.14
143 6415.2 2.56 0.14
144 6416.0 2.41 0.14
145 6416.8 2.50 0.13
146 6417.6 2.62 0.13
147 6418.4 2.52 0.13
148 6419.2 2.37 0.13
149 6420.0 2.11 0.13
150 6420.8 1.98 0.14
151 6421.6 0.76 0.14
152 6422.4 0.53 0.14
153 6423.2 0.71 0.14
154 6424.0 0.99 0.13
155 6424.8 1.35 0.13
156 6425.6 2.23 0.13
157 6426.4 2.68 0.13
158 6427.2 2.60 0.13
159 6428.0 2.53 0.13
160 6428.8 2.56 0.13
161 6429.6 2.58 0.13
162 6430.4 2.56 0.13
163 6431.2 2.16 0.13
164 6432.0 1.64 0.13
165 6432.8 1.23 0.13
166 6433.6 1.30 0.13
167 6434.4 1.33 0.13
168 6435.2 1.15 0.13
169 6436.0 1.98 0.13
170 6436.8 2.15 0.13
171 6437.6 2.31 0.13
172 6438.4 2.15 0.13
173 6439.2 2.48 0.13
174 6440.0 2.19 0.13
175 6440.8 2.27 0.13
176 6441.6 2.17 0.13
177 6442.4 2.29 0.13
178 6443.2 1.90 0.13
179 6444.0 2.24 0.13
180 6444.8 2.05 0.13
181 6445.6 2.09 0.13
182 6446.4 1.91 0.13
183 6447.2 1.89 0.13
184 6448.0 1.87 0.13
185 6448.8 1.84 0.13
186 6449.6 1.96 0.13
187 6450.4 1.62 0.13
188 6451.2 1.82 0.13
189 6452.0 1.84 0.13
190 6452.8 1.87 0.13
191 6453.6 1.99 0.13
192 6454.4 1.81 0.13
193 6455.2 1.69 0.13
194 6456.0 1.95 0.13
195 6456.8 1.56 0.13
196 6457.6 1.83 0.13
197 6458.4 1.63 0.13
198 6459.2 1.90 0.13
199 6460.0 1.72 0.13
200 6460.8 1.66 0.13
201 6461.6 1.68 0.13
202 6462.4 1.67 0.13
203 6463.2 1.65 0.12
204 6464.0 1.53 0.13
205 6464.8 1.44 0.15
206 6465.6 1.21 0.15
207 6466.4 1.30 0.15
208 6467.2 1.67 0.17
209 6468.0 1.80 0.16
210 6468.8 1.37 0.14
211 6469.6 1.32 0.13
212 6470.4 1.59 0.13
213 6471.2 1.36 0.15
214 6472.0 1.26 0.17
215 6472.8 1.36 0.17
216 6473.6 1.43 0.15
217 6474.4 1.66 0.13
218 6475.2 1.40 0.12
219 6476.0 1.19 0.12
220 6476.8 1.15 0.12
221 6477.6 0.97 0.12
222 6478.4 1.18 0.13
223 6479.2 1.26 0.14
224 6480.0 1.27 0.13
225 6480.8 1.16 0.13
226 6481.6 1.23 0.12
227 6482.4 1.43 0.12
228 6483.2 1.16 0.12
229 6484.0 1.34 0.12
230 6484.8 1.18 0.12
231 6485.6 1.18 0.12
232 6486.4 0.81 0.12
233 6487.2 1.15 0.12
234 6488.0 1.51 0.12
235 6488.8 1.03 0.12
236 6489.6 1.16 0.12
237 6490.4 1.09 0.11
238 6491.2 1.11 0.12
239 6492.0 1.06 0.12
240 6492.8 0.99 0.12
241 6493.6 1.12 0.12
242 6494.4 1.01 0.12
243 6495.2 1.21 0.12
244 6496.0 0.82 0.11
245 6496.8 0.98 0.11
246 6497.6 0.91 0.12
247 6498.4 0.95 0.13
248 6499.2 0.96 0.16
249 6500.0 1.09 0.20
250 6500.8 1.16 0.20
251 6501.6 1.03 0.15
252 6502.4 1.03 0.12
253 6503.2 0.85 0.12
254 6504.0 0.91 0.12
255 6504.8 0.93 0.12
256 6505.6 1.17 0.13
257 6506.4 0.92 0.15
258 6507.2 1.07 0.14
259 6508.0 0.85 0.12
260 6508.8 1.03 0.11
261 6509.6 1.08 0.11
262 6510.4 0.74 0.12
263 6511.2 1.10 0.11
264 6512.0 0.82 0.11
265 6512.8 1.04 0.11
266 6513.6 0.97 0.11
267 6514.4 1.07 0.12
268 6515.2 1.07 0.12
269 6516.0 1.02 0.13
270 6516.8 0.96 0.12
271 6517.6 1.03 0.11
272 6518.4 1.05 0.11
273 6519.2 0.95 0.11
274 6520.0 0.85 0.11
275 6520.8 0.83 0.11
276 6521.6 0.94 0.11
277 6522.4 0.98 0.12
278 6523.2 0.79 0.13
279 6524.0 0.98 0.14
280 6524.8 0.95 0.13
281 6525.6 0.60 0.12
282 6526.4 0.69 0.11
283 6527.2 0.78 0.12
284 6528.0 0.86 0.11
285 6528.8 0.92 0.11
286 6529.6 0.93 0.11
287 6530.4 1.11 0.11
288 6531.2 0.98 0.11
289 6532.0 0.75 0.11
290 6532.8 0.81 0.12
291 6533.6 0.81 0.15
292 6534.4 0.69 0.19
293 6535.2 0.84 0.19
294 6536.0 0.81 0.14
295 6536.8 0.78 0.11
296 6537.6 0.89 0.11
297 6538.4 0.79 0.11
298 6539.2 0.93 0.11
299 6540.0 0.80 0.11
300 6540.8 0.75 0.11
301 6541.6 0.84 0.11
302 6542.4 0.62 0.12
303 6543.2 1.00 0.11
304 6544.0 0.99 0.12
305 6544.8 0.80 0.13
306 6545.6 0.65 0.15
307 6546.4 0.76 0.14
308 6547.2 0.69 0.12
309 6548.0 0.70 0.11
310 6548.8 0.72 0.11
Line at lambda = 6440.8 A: C IV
